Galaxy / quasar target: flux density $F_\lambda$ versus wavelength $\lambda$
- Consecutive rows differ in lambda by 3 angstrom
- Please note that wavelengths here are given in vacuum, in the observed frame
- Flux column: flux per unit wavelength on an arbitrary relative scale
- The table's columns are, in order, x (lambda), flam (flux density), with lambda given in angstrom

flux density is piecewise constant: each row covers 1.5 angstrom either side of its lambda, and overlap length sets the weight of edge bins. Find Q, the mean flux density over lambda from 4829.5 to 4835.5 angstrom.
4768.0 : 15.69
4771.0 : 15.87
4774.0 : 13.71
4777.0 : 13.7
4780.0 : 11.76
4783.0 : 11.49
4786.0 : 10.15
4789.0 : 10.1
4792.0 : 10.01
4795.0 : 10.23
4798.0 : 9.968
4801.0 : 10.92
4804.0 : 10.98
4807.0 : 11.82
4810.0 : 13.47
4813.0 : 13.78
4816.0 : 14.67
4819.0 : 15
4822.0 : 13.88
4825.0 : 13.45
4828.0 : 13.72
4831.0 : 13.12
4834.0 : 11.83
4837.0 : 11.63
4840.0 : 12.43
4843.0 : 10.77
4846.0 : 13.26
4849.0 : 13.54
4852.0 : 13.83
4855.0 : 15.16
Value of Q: 12.5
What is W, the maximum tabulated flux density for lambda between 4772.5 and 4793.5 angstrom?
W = 13.71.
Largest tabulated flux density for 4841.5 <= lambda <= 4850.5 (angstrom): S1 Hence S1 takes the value 13.54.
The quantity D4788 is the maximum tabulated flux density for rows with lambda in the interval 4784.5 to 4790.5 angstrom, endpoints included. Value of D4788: 10.15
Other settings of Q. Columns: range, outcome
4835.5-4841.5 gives 12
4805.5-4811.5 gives 12.6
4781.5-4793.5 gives 10.4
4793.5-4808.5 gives 10.8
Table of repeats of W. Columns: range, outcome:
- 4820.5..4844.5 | 13.88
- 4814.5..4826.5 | 15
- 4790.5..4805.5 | 10.98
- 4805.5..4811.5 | 13.47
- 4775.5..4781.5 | 13.7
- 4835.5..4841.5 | 12.43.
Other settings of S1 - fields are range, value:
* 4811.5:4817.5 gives 14.67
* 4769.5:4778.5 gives 15.87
